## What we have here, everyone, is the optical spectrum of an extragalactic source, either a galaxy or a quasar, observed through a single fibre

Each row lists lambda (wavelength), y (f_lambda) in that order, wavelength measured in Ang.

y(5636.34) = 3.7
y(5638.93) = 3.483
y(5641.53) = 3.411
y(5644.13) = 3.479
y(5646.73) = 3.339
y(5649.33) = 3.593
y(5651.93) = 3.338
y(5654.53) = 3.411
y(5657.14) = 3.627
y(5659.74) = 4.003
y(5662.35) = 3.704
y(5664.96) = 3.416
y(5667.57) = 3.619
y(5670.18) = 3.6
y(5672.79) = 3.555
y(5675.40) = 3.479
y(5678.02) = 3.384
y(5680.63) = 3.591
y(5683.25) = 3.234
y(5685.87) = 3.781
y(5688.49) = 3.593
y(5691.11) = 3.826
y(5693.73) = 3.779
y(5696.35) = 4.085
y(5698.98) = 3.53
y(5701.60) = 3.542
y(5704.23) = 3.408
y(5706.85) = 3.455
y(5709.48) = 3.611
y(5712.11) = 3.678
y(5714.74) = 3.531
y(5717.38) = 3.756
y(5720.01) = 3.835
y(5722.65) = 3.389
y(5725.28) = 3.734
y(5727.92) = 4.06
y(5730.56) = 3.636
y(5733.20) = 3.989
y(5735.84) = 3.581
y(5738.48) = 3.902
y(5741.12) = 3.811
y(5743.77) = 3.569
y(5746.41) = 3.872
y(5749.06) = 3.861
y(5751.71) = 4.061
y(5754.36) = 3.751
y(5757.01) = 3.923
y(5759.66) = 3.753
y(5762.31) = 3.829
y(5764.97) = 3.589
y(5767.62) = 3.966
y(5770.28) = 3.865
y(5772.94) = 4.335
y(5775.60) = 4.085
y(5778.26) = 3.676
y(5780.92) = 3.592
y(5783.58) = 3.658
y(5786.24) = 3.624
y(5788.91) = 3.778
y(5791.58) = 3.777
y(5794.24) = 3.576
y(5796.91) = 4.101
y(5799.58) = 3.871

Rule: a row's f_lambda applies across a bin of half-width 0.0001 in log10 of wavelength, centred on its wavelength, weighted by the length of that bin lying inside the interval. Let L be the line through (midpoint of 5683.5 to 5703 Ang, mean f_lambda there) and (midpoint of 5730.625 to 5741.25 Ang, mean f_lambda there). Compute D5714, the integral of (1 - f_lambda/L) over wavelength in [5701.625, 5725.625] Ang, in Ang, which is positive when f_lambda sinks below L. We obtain 1.0 Ang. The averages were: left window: 3.7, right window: 3.8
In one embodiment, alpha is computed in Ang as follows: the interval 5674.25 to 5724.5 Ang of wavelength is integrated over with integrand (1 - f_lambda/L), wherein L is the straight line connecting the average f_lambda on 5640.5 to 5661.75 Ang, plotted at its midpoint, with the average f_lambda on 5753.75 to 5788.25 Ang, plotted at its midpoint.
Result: 0.6 Ang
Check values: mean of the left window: 3.53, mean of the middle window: 3.61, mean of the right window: 3.82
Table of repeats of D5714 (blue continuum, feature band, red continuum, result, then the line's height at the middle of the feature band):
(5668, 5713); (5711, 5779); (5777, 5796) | -3.1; 3.64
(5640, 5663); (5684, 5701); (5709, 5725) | -0.6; 3.6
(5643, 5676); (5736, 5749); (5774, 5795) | -0.4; 3.67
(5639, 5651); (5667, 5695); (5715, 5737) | 0.0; 3.58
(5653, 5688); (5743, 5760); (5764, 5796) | -0.5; 3.74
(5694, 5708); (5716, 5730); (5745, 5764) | -0.1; 3.72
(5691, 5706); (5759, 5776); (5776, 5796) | -1.0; 3.69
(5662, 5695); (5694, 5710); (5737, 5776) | 0.2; 3.67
